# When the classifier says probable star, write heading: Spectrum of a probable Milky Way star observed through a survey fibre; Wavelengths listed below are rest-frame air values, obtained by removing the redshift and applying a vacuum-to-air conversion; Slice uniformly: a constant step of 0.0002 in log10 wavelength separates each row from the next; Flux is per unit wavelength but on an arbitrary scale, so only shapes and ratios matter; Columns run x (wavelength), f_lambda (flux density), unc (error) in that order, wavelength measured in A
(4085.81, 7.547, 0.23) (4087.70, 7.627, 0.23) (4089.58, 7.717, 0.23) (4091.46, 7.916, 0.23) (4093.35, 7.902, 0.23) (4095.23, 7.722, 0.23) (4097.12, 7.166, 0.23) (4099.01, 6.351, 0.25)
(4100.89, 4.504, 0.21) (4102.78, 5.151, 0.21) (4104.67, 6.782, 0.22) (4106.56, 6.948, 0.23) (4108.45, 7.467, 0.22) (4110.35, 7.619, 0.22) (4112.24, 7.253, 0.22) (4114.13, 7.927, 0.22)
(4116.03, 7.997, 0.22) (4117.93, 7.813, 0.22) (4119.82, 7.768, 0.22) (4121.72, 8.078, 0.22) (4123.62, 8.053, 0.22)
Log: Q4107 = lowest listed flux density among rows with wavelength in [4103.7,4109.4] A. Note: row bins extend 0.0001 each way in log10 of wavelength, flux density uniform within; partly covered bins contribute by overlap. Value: 6.782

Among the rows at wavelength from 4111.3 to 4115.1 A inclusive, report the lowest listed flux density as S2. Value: 7.253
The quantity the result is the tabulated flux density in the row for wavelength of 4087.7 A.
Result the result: 7.627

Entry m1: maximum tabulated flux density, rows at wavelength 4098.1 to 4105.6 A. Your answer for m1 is 6.782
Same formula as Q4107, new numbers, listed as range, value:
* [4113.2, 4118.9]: 7.813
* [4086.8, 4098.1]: 7.166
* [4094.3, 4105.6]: 4.504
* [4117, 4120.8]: 7.768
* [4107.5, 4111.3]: 7.467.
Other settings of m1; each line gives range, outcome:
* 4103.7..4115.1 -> 7.927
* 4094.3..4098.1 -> 7.722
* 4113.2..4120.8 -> 7.997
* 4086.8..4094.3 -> 7.916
